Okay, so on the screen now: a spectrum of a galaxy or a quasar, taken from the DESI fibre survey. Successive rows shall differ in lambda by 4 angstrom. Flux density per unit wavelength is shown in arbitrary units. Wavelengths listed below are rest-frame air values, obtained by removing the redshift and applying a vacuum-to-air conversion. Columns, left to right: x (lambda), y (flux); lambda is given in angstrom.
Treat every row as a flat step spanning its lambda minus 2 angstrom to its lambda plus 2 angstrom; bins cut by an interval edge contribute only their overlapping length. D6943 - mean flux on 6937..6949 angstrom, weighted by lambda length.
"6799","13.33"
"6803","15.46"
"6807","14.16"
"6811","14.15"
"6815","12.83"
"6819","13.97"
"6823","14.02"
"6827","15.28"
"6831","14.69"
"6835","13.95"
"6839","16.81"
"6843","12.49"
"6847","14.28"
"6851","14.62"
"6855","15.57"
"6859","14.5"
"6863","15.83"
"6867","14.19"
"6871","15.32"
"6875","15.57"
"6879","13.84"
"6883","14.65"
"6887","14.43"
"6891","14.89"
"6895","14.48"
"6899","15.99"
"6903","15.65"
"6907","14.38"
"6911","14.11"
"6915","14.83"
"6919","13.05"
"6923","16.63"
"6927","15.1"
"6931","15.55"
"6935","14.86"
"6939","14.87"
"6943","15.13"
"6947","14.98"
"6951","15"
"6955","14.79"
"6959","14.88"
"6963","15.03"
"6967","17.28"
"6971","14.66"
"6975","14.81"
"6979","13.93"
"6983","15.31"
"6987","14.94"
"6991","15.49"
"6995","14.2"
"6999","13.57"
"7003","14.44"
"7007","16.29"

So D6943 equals 15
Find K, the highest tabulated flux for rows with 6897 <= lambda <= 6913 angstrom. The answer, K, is 15.99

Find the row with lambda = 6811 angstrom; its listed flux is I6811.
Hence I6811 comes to 14.15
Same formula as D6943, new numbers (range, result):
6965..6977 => 15.6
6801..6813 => 14.6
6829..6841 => 15.2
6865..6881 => 14.7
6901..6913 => 14.7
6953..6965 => 14.9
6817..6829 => 14.4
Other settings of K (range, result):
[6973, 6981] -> 14.81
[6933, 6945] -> 15.13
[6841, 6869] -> 15.83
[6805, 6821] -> 14.16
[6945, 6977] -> 17.28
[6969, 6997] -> 15.49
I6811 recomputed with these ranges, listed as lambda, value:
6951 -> 15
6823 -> 14.02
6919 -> 13.05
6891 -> 14.89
